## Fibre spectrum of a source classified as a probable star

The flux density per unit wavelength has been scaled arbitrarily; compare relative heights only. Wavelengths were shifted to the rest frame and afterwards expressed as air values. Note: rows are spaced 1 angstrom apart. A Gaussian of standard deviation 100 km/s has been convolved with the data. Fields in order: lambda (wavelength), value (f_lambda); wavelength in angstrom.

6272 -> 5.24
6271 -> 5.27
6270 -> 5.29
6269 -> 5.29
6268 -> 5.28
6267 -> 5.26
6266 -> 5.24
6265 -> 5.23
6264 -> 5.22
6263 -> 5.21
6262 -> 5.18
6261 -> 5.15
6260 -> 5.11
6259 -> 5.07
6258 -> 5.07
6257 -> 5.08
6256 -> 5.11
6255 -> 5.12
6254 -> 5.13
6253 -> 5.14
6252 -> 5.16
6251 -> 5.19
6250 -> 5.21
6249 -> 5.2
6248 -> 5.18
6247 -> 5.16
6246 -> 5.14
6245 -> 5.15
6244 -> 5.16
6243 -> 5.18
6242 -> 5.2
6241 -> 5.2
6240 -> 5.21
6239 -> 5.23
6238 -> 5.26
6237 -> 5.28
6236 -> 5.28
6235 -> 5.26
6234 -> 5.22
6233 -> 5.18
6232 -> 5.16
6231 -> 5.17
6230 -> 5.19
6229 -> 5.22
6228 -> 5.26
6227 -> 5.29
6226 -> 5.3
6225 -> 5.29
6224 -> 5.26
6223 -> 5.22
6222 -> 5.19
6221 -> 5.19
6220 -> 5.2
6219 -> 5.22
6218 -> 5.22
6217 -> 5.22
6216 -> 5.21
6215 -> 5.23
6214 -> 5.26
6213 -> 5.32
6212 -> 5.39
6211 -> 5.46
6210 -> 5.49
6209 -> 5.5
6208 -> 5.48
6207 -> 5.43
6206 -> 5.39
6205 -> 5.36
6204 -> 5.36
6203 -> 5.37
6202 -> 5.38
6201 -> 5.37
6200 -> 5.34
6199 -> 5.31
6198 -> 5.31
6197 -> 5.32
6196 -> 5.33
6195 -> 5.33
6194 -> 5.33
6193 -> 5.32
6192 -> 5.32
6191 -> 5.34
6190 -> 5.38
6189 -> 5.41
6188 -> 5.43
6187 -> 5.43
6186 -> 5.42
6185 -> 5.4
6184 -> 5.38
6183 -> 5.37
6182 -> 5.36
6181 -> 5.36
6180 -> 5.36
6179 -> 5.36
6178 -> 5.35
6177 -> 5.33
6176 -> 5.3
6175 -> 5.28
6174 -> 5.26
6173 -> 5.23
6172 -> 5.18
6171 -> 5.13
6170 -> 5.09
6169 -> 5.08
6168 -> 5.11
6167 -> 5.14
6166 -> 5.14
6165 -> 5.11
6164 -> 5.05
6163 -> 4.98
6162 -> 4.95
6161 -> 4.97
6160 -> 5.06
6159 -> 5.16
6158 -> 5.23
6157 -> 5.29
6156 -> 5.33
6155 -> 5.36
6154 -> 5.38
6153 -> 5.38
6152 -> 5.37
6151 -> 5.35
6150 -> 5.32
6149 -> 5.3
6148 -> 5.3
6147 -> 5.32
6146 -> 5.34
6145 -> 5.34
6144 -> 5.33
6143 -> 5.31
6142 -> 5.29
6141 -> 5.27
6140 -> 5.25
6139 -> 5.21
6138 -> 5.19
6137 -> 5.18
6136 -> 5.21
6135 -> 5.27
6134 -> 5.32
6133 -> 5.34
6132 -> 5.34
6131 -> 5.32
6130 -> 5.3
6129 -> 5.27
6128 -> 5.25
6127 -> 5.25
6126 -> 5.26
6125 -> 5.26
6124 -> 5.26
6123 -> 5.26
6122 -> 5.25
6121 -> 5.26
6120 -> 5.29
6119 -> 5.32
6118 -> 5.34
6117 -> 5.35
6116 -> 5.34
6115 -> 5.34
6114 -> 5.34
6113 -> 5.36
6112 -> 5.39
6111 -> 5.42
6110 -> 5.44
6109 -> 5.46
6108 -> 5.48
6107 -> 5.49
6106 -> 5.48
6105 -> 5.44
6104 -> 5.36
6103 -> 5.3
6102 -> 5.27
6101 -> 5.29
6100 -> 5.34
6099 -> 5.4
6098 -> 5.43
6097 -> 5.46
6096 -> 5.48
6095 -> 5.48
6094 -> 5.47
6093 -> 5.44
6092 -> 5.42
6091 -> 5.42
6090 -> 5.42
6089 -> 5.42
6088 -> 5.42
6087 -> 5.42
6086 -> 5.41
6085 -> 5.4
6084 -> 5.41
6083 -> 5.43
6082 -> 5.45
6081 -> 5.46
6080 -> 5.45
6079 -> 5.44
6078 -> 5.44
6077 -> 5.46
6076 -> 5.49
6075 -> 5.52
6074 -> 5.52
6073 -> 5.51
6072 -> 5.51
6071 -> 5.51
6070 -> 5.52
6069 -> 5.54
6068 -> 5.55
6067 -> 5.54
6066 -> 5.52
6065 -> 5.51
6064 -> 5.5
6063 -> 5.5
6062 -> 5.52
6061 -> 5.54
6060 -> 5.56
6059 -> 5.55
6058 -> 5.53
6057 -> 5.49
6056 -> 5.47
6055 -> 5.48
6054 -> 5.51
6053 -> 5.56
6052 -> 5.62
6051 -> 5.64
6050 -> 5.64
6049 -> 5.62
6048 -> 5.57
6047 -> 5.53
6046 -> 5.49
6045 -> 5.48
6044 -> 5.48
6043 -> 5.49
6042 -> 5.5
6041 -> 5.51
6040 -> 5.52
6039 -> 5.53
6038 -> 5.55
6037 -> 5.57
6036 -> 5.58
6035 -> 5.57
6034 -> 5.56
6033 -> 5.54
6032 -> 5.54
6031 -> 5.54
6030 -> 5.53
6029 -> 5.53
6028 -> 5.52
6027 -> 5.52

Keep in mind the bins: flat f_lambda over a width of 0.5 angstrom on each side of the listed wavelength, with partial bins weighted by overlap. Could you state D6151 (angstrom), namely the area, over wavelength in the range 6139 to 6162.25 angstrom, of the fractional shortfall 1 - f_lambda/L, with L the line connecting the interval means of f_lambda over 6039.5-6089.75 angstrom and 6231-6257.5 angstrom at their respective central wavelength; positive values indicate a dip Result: 0.3 angstrom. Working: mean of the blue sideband 5.5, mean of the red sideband 5.18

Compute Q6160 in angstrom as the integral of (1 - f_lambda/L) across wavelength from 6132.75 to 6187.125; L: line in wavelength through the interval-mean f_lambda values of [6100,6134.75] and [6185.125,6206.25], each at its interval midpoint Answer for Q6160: 1.0 angstrom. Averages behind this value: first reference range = 5.34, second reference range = 5.36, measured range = 5.26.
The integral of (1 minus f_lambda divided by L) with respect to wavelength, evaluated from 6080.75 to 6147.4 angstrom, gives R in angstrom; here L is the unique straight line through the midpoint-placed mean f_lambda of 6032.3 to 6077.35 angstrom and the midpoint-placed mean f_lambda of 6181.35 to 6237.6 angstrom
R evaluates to 1.20 angstrom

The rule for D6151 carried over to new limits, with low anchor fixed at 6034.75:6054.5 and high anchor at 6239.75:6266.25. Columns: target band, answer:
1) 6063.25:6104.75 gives 0.21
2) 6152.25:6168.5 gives 0.50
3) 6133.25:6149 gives 0.27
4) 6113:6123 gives 0.18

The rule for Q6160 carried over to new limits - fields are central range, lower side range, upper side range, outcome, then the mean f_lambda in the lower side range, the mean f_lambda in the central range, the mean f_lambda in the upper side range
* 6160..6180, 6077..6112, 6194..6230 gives 0.7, 5.42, 5.16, 5.31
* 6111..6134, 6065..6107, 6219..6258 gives 0.3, 5.45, 5.31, 5.2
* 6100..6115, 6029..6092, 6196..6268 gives 0.1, 5.51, 5.39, 5.24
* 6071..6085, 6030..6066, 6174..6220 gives 0.1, 5.54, 5.47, 5.35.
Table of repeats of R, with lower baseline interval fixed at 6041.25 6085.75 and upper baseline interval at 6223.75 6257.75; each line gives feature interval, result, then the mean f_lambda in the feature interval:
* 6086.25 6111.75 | 0.1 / 5.42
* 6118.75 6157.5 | 0.6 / 5.29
